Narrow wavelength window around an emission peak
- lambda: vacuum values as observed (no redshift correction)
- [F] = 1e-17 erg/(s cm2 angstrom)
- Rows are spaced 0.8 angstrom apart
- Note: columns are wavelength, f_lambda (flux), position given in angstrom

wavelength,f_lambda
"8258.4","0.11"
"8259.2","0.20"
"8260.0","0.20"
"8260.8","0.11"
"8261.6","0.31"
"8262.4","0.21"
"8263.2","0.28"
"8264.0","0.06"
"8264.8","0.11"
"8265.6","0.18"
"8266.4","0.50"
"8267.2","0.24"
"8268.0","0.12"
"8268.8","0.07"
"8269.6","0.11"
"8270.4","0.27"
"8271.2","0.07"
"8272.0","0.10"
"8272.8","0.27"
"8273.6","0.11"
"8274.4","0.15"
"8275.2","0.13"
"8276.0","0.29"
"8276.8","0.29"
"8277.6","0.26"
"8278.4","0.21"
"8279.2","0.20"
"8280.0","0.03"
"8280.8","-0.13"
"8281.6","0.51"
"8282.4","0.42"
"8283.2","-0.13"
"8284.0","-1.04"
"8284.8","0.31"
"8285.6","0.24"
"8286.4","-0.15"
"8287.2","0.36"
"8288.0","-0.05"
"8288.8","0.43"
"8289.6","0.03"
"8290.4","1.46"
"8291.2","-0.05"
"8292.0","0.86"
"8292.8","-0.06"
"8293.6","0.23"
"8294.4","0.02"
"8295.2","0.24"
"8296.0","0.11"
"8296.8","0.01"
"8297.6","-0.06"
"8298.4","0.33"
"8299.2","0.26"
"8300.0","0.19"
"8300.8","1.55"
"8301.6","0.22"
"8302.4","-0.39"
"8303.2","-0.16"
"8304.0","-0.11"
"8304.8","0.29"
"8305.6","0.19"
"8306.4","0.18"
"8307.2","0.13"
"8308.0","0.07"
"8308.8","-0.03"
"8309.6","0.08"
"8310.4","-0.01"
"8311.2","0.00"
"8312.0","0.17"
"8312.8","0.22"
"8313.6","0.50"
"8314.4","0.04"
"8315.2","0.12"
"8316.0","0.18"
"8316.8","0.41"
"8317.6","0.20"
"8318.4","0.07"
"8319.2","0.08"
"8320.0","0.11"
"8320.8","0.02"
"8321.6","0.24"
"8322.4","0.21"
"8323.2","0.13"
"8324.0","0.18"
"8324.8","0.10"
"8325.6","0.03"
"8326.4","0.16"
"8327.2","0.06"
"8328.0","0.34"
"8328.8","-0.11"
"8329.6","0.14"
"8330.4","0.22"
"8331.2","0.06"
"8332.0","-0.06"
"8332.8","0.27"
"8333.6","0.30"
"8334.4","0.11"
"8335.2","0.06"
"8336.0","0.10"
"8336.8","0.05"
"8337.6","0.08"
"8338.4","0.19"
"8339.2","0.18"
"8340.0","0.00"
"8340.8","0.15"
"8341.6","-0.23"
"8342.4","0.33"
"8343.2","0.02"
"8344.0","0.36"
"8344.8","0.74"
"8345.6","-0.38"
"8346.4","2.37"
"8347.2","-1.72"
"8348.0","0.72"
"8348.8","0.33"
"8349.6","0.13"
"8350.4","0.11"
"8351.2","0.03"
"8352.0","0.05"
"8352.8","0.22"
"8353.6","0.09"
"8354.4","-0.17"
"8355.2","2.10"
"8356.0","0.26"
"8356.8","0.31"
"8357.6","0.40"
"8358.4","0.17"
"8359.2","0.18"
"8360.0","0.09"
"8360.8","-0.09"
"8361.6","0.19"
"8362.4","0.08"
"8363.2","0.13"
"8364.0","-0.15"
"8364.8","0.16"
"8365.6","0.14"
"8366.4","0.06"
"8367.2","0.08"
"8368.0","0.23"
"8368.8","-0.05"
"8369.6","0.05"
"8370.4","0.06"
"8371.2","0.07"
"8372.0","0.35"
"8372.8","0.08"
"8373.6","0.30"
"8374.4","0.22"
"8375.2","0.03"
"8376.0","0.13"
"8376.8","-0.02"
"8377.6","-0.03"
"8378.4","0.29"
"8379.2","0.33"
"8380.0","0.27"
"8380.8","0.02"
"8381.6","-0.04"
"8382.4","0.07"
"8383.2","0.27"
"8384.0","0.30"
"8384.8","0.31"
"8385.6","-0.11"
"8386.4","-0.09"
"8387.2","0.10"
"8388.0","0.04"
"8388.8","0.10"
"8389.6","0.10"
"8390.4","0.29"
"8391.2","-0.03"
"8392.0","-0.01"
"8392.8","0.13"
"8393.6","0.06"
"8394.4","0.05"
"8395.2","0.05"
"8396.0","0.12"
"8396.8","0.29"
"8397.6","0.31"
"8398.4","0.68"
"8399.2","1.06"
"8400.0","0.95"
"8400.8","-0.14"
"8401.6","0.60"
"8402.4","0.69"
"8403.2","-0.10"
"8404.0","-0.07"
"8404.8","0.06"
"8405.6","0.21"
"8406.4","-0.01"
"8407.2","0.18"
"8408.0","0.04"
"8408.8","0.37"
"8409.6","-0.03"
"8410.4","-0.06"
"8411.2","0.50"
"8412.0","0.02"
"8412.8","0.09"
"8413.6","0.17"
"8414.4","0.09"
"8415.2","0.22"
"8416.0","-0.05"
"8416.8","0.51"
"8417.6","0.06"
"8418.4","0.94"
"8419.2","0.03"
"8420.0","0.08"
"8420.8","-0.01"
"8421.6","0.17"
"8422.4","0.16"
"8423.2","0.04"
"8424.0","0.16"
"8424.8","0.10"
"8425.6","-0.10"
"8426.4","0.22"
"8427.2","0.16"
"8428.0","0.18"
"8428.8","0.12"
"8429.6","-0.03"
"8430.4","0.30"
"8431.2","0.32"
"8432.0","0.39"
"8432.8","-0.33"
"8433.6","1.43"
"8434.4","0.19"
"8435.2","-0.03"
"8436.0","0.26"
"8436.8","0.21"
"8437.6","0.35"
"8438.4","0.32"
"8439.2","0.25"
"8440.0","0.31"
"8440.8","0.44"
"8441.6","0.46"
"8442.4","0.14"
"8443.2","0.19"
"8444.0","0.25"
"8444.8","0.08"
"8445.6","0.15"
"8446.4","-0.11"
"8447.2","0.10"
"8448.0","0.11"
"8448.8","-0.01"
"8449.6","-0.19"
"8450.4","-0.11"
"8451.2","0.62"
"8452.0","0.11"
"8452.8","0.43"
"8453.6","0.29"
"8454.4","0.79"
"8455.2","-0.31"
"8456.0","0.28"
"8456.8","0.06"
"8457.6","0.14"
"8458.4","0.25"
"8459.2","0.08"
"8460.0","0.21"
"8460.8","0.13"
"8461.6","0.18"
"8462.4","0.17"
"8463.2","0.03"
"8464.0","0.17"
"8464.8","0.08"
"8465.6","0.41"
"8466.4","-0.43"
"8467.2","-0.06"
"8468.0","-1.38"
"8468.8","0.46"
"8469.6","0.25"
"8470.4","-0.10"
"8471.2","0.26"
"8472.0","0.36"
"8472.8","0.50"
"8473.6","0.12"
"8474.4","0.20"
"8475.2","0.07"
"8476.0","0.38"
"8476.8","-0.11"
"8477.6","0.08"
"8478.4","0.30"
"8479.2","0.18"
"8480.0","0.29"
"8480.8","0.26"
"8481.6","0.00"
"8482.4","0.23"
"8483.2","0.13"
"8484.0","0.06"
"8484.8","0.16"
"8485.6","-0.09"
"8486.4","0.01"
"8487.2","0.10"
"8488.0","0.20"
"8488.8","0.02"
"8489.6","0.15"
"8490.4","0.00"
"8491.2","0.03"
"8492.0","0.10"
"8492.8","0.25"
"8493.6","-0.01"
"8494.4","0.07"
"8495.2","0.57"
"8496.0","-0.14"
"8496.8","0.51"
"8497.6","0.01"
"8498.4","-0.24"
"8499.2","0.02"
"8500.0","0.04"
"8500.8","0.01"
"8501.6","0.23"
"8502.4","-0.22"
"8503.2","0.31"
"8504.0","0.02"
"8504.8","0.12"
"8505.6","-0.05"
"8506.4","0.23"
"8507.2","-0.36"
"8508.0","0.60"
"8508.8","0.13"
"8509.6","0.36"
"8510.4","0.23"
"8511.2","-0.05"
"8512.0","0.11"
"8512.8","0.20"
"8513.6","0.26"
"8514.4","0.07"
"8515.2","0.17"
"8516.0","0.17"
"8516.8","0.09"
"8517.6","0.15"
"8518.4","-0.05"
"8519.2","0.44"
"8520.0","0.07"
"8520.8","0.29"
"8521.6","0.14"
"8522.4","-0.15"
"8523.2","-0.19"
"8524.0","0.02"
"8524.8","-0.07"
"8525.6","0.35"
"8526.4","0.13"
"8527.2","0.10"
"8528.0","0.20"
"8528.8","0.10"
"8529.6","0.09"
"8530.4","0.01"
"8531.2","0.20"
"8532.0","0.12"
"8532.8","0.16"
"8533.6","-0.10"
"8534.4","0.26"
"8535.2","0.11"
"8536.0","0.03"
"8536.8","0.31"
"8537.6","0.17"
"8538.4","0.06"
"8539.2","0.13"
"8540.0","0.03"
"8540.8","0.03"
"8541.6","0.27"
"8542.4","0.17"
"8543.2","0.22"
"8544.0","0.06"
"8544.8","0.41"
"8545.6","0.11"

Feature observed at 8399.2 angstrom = Hbeta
